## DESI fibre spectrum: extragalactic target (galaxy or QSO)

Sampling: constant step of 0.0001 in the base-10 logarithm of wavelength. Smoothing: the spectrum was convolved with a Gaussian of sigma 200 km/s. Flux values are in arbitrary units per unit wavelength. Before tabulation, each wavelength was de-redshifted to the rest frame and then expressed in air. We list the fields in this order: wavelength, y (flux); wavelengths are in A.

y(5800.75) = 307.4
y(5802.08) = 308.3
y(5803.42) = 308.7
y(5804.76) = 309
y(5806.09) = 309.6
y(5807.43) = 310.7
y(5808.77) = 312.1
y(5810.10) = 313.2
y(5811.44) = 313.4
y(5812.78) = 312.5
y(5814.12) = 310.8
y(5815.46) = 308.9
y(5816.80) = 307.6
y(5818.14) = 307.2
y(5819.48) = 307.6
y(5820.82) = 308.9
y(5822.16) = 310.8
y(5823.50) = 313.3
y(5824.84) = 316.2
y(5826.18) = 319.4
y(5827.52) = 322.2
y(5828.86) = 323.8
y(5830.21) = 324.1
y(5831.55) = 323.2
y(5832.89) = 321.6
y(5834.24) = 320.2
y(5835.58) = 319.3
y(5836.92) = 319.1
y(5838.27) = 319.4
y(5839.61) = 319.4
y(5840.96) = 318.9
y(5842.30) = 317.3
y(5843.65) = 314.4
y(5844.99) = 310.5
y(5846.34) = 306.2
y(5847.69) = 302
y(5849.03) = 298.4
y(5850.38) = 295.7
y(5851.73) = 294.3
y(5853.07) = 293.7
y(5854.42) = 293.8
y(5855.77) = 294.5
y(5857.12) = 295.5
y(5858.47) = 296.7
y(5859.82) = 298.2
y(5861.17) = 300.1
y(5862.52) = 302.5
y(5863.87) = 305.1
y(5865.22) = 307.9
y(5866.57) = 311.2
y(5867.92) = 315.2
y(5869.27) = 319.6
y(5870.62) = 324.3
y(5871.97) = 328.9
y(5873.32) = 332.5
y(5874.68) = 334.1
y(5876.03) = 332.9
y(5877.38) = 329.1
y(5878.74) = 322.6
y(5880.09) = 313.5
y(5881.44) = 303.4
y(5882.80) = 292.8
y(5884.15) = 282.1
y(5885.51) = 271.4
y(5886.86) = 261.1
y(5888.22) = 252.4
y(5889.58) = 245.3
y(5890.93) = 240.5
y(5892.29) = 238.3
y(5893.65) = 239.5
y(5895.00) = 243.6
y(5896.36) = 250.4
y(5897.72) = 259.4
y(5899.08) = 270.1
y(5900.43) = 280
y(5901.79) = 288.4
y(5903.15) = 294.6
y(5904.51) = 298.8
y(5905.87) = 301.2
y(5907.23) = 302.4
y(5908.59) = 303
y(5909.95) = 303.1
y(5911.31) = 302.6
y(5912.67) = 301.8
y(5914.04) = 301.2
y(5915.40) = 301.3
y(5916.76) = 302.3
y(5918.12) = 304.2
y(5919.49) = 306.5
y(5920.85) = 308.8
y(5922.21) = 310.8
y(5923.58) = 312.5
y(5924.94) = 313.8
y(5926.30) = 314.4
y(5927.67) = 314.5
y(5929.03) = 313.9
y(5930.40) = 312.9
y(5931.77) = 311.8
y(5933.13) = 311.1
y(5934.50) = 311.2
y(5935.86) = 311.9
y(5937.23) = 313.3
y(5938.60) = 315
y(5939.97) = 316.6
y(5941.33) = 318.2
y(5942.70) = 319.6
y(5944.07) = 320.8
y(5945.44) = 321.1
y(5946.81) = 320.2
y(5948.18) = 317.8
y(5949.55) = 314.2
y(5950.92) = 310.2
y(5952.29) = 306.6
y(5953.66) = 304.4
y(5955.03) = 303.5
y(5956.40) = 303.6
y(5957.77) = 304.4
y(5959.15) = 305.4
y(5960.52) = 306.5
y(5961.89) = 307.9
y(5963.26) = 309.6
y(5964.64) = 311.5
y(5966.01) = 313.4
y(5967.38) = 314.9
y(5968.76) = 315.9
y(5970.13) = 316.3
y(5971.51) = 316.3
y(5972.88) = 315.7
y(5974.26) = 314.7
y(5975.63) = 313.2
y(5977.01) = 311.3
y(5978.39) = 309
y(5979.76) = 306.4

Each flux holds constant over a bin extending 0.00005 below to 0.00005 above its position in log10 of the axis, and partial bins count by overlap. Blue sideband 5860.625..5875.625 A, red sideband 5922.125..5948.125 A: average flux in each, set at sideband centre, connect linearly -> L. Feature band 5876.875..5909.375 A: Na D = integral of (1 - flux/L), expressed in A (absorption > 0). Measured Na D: 3.90 A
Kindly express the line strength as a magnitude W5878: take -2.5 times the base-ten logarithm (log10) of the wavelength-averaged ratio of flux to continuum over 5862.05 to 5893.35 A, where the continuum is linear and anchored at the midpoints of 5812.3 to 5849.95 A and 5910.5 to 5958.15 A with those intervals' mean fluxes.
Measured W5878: 0.05 mag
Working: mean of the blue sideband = 314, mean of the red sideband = 311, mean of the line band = 298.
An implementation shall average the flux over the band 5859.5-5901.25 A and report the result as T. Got 291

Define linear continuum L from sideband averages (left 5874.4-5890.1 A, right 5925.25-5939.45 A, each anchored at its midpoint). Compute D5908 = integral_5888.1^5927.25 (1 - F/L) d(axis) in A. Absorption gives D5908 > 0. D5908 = 2.3 A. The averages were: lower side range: 295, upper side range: 313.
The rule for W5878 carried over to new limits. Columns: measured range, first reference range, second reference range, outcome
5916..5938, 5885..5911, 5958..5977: -0.08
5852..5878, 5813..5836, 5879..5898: -0.10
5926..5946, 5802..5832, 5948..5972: -0.02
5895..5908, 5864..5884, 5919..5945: 0.13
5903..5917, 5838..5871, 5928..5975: 0.03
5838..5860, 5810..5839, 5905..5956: 0.04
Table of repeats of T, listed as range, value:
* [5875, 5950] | 298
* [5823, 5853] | 314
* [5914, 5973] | 312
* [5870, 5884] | 320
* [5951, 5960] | 305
